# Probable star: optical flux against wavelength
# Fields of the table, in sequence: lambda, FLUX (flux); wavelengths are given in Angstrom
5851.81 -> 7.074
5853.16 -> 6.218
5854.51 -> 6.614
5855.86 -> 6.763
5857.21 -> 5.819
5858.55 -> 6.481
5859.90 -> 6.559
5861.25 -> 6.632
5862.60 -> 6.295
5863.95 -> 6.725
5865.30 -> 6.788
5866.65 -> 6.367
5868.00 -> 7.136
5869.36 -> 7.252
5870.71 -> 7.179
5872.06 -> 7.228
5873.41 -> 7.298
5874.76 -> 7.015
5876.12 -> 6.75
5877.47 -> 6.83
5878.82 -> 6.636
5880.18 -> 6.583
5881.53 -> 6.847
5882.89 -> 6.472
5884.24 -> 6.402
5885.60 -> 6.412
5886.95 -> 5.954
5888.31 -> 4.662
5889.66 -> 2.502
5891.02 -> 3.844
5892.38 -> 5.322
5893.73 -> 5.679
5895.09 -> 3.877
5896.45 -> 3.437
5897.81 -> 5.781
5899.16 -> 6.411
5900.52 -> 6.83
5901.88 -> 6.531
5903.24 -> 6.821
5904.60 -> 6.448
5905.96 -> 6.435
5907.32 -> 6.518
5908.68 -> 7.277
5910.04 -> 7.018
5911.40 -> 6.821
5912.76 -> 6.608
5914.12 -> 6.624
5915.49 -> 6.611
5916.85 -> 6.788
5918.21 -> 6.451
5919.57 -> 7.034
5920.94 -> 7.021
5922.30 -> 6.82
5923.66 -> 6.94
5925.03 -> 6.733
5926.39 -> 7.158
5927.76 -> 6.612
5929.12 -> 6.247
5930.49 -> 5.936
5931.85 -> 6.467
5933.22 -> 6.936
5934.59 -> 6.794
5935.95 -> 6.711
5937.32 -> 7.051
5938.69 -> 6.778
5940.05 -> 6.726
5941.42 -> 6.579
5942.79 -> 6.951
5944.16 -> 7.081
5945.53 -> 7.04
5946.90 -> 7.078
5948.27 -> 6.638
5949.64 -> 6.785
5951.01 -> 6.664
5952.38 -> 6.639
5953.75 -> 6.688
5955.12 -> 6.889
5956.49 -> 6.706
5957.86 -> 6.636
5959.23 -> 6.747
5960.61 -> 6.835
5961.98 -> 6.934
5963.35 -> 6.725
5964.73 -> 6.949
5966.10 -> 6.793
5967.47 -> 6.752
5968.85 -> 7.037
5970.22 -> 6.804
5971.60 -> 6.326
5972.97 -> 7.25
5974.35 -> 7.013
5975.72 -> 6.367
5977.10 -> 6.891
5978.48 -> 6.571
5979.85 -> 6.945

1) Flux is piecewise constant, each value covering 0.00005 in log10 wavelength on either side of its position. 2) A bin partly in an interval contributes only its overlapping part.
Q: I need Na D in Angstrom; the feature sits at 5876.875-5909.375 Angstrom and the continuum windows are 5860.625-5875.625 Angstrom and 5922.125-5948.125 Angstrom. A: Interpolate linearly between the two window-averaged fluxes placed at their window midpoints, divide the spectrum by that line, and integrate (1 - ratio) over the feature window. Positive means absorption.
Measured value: 4.72 Angstrom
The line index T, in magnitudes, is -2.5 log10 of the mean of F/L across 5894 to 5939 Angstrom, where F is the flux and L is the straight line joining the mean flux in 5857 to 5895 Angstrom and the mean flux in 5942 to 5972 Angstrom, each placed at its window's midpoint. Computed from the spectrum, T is 0.01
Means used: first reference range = 6.24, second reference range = 6.81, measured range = 6.49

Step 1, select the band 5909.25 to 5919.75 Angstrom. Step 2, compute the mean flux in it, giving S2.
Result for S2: 6.74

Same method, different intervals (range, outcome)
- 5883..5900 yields 5.09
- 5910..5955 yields 6.76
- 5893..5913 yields 6.16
